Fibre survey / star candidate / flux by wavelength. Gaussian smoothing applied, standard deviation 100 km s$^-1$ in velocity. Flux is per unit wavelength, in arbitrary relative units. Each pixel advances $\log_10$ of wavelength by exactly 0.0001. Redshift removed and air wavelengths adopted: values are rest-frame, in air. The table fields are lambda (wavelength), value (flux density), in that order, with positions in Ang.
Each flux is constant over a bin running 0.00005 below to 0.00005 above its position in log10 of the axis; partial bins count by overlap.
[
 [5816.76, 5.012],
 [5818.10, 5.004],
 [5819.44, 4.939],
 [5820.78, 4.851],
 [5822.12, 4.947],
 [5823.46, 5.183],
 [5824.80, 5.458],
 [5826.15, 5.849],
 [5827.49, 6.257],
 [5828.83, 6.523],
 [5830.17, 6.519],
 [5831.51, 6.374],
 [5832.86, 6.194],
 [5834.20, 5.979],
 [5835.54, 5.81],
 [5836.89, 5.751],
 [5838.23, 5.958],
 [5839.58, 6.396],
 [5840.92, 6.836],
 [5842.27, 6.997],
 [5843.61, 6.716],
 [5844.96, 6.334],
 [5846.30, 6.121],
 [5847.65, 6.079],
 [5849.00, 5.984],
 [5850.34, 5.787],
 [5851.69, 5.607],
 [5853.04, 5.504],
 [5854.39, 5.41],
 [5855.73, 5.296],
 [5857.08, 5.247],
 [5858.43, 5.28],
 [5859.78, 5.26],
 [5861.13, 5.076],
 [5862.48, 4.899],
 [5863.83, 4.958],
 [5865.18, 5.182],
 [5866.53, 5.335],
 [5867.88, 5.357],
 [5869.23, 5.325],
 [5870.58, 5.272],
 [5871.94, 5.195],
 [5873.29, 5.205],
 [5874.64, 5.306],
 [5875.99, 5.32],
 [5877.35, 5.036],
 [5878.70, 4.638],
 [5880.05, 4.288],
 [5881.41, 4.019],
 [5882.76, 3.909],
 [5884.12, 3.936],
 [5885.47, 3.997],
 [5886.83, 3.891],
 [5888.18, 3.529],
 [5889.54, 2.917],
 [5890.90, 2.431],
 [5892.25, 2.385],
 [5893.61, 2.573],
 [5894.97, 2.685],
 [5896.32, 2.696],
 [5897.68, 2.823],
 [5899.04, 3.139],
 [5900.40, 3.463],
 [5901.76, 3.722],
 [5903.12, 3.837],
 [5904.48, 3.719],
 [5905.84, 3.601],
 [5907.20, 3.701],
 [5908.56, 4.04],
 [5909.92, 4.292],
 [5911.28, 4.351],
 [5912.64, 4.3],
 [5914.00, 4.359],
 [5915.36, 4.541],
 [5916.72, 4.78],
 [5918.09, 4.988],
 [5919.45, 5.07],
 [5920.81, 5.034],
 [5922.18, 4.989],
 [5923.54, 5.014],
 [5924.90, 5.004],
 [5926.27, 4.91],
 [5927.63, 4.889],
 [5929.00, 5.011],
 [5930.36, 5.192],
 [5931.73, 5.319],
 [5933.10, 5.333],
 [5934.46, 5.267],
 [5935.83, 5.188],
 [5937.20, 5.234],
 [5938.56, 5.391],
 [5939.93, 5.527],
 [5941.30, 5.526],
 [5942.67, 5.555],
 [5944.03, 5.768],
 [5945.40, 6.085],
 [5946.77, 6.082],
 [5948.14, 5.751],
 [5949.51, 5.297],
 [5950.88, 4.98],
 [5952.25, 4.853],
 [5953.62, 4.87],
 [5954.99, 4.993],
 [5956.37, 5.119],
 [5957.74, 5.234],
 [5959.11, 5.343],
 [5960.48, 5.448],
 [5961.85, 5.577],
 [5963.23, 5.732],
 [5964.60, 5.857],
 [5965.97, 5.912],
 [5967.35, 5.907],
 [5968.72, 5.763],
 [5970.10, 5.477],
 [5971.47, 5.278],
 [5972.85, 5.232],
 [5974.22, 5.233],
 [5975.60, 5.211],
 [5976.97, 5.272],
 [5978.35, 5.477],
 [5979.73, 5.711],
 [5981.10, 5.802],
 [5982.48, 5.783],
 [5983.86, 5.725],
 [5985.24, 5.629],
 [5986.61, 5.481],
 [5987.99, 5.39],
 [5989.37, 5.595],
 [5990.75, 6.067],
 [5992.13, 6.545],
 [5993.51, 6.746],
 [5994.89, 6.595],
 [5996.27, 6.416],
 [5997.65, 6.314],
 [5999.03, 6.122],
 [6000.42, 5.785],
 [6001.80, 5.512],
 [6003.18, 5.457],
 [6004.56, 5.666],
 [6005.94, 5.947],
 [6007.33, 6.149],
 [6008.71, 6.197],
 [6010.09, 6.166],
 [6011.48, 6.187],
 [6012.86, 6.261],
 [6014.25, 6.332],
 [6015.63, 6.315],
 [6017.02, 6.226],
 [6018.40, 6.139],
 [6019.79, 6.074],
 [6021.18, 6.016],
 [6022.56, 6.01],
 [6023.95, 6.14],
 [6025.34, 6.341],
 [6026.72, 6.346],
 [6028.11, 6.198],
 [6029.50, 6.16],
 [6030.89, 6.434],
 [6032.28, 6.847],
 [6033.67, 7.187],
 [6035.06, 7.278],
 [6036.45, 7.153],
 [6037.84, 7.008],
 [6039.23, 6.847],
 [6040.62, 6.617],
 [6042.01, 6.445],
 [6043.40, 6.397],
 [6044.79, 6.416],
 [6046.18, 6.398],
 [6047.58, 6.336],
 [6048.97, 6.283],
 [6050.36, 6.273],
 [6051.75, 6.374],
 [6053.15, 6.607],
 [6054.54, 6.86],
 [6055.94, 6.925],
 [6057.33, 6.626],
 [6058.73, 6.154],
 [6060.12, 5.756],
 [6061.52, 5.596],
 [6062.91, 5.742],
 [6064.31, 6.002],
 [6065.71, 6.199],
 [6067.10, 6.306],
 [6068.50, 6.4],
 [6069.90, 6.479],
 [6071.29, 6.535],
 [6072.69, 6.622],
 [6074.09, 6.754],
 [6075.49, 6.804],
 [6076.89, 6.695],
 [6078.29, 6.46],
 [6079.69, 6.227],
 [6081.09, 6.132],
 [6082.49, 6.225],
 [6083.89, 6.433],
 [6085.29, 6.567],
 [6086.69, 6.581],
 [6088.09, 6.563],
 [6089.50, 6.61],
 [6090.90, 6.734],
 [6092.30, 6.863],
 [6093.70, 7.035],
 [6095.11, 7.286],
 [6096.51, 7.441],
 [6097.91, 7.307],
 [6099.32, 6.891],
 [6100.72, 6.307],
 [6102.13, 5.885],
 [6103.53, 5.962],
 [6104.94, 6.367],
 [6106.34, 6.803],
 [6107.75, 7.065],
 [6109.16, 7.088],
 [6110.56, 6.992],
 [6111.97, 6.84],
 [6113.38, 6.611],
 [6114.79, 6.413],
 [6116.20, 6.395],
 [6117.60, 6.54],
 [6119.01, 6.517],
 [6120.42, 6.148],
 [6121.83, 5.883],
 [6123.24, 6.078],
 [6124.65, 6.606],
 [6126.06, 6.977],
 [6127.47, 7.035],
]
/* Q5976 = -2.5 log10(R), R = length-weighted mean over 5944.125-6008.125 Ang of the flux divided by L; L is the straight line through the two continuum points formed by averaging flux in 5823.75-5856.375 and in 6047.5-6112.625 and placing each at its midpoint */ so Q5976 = 0.12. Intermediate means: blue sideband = 6.06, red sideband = 6.53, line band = 5.66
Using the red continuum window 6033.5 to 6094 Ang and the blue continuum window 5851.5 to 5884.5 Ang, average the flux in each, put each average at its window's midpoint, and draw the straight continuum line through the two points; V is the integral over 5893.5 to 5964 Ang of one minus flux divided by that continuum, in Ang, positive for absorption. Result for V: 9.6 Ang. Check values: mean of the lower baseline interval 5.03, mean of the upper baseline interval 6.5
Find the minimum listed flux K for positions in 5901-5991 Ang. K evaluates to 3.601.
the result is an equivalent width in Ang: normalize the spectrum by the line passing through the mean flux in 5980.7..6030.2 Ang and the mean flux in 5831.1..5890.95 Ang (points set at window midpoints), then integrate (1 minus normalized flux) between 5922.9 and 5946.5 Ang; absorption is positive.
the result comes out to 1.4 Ang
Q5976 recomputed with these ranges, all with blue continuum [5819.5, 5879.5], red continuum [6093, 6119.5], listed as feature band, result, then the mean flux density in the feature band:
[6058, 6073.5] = 0.066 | 6.17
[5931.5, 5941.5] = 0.128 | 5.34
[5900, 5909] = 0.494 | 3.72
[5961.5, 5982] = 0.110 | 5.56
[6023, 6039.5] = -0.039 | 6.64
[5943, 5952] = 0.080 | 5.62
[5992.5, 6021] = 0.030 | 6.13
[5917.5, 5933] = 0.180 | 5.05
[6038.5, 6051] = 0.002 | 6.45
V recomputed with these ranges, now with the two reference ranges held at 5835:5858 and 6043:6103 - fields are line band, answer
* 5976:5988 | 1.3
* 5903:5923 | 5.7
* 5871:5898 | 9.8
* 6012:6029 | 0.5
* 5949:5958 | 1.7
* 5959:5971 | 1.1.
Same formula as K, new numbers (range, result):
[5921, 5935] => 4.889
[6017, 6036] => 6.01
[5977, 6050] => 5.39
